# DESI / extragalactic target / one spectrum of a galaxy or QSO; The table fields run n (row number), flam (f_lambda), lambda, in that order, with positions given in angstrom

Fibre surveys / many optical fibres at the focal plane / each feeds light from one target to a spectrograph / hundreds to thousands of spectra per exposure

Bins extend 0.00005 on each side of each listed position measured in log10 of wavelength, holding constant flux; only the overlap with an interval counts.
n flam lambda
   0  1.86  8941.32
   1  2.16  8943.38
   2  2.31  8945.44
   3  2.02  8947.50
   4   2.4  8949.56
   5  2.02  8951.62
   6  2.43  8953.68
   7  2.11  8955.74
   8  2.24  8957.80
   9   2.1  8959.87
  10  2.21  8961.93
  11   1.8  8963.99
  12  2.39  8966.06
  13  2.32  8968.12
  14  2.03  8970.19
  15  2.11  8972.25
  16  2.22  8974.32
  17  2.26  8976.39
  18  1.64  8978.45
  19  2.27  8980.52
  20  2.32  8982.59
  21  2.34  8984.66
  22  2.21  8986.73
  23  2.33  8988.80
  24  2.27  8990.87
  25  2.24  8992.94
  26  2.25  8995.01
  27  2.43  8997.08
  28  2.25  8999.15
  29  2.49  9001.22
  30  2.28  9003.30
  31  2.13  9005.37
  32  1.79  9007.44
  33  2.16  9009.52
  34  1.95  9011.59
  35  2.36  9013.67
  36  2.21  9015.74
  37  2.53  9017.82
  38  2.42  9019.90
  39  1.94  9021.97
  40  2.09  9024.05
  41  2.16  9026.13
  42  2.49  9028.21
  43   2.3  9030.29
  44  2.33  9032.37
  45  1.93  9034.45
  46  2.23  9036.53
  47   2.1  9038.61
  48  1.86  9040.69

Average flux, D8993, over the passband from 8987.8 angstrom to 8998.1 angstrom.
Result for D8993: 2.3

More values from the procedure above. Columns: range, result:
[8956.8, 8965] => 2.09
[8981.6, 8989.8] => 2.3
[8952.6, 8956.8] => 2.27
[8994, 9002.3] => 2.35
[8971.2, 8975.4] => 2.16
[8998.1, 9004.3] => 2.34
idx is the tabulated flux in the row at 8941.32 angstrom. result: 1.86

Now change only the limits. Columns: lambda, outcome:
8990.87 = 2.27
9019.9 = 2.42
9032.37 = 2.33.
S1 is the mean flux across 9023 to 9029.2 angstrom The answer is 2.24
